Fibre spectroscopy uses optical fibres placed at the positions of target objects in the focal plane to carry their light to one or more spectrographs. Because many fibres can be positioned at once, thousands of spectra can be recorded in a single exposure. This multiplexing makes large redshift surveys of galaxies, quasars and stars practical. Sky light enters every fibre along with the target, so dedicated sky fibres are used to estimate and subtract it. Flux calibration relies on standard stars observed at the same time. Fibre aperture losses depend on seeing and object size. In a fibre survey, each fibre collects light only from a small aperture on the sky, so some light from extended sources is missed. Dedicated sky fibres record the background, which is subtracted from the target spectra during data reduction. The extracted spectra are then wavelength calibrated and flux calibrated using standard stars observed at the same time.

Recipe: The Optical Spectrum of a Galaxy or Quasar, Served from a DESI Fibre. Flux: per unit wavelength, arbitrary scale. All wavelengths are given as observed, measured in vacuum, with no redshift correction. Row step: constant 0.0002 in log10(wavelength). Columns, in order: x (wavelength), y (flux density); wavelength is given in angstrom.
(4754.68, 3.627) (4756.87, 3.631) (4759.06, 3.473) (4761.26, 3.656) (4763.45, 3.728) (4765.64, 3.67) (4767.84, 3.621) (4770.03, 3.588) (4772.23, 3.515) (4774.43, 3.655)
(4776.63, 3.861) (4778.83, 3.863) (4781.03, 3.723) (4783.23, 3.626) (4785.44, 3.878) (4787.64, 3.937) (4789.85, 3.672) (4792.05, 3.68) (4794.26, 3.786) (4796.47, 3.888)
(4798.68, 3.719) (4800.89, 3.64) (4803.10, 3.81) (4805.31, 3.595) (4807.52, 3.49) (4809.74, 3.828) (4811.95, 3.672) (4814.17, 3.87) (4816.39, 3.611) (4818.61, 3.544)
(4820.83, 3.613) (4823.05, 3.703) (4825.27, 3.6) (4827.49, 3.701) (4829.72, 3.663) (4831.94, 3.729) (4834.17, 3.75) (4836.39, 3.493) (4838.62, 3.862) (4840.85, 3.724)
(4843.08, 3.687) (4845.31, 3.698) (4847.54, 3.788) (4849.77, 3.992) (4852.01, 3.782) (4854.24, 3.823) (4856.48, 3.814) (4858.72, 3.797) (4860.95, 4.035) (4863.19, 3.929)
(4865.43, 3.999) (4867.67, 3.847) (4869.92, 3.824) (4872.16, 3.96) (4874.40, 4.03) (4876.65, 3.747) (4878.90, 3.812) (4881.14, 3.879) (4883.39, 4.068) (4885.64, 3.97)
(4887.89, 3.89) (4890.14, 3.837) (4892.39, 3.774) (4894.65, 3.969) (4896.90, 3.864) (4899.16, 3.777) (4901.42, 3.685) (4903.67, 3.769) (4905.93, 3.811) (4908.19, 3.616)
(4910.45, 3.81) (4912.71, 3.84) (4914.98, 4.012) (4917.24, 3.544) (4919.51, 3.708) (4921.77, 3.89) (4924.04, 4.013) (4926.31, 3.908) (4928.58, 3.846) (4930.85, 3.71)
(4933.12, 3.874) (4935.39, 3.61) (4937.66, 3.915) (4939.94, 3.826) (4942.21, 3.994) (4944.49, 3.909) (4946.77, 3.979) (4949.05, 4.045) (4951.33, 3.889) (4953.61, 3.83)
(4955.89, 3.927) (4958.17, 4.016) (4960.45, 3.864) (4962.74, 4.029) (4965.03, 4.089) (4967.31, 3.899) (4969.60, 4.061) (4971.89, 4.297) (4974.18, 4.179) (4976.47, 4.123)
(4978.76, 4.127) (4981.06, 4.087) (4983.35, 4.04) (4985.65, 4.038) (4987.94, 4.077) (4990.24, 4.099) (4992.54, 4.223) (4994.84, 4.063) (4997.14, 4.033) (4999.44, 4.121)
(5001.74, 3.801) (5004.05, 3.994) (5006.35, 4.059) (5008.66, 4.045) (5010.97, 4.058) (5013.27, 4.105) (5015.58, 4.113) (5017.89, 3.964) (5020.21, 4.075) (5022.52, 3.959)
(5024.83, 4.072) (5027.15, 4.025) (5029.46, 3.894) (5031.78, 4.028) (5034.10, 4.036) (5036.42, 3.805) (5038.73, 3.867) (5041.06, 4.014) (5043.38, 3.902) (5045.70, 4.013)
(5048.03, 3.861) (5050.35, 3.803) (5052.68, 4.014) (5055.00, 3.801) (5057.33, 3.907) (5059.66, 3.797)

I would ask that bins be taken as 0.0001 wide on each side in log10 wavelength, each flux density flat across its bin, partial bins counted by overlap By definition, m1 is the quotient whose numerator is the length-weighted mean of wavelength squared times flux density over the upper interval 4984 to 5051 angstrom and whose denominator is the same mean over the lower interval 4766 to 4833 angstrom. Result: 1.18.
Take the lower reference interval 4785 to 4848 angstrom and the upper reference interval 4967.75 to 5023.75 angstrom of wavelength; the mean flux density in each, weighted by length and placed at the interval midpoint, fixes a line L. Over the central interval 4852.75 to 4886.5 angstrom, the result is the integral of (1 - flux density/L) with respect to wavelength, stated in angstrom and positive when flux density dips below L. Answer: -0.7 angstrom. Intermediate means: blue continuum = 3.71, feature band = 3.9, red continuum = 4.07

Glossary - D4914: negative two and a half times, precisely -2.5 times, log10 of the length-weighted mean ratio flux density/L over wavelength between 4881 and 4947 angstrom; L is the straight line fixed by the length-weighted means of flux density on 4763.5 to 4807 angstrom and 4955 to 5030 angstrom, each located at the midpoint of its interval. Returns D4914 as 0.02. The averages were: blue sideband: 3.72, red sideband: 4.05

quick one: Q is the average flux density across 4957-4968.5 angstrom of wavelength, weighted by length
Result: 3.98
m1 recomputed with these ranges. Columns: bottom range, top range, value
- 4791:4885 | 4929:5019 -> 1.12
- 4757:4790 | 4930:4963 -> 1.13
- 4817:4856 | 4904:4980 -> 1.10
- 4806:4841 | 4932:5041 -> 1.16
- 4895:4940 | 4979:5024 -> 1.10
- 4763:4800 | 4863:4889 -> 1.09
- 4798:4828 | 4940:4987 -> 1.16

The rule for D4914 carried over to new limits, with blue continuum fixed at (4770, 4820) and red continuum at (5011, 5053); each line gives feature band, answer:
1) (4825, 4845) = 0.02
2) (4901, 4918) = 0.02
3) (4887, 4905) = 0.00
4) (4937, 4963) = -0.01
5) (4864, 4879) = -0.03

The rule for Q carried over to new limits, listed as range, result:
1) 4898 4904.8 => 3.74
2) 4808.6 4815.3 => 3.78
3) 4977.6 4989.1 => 4.07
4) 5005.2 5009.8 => 4.05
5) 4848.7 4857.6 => 3.85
